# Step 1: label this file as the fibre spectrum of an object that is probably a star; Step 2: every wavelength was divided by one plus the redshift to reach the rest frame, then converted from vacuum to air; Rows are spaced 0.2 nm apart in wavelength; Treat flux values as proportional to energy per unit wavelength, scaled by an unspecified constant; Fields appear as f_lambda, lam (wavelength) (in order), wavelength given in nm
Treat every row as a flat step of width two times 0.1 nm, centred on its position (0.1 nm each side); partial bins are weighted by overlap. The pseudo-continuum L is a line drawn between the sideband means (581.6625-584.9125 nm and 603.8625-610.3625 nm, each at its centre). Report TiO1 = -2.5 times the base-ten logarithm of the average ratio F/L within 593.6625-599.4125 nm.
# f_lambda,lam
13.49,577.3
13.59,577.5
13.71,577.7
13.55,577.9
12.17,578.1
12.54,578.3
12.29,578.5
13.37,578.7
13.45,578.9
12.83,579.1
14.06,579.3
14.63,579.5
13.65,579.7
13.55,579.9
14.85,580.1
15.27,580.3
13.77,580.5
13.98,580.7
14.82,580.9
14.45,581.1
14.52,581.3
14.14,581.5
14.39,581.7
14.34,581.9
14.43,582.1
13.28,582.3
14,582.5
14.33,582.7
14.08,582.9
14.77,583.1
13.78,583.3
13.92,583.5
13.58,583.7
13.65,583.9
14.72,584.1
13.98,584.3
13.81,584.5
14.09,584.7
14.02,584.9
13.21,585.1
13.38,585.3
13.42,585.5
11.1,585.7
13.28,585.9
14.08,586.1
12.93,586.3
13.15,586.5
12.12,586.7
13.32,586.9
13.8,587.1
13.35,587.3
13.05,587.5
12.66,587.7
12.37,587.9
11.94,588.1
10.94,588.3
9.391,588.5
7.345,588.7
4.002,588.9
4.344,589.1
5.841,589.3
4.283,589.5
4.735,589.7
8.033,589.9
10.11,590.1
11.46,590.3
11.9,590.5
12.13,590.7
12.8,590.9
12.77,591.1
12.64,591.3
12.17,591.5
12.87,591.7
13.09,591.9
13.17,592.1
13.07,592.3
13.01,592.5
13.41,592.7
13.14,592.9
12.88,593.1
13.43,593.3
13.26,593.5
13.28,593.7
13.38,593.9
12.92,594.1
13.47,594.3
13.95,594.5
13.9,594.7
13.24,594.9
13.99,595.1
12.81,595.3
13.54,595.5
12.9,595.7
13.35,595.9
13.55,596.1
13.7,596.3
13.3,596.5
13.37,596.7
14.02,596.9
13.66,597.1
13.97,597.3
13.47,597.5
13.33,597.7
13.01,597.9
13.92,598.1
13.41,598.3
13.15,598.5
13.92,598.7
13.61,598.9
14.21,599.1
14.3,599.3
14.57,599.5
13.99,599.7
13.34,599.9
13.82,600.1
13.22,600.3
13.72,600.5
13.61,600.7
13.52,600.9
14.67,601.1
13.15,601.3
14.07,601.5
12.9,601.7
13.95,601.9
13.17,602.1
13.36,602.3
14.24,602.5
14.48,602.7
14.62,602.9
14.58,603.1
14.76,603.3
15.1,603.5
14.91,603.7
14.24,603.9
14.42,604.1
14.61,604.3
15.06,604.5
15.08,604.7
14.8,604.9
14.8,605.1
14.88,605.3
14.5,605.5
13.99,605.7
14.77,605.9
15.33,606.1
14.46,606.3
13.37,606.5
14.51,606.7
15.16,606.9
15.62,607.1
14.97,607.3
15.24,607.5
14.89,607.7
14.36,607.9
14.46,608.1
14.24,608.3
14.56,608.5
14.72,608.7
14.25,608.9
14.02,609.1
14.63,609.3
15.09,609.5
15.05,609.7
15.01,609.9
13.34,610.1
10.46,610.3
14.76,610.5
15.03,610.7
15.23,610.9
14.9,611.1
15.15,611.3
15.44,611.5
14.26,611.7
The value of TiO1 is 0.06 mag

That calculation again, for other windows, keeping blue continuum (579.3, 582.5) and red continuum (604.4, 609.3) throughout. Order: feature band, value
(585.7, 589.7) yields 0.339 mag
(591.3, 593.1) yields 0.117 mag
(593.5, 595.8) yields 0.084 mag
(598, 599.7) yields 0.050 mag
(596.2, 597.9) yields 0.073 mag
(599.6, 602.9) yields 0.065 mag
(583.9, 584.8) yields 0.017 mag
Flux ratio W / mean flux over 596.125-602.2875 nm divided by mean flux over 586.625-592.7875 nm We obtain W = 1.26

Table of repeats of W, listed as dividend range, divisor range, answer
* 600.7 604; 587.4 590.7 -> 1.57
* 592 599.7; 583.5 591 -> 1.18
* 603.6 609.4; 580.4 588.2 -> 1.07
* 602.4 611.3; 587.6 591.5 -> 1.53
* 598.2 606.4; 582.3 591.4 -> 1.20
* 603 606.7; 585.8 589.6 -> 1.38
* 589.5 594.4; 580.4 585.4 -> 0.86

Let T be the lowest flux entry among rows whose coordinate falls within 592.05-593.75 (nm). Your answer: 12.88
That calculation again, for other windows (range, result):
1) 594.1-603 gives 12.81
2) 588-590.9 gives 4.002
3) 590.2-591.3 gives 11.46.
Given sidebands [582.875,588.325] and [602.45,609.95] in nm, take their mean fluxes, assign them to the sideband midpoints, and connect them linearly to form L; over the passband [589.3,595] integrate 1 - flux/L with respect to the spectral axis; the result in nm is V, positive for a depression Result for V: 0.74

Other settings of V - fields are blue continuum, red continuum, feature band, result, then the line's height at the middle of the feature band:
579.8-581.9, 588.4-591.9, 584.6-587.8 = -0.48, 11.5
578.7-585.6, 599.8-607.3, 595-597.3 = 0.12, 14.2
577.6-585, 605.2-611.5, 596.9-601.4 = 0.20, 14.3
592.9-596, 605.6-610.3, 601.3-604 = -0.02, 14.1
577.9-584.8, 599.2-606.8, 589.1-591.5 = 0.76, 14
